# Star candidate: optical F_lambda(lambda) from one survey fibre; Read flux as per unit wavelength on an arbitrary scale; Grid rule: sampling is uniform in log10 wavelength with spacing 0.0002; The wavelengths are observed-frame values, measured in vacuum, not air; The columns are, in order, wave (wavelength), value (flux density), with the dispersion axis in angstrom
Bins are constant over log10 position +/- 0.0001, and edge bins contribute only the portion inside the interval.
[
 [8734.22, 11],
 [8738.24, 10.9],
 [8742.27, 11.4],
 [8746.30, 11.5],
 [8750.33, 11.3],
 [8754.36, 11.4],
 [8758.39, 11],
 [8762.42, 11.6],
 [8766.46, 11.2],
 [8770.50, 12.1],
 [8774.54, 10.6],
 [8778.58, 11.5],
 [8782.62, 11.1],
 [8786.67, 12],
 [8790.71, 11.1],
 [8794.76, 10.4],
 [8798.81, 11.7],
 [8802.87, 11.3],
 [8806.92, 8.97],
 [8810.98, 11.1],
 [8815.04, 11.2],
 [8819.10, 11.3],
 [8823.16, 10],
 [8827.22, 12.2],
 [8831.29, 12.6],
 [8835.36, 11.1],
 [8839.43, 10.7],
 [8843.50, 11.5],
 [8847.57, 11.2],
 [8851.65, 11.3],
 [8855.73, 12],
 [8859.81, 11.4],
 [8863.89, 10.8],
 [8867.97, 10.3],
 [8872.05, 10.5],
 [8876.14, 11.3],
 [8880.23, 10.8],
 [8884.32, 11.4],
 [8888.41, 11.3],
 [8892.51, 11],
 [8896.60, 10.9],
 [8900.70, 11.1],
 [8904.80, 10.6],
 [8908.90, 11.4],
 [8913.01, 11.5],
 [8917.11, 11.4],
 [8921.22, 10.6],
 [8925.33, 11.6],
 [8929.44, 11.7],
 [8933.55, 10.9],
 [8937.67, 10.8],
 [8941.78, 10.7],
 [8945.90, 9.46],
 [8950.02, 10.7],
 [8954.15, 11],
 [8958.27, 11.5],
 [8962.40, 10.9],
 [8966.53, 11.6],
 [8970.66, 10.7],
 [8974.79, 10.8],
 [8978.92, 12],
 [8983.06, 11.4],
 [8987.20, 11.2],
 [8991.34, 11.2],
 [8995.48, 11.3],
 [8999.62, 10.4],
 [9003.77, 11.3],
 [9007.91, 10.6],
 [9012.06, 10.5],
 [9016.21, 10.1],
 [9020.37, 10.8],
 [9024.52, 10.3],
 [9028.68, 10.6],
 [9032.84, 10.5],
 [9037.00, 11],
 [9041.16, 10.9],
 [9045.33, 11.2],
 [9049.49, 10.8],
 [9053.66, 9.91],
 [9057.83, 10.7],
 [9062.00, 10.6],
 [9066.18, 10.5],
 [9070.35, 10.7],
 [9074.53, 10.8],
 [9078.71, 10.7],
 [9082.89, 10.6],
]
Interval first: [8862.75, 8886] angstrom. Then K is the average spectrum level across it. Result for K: 10.8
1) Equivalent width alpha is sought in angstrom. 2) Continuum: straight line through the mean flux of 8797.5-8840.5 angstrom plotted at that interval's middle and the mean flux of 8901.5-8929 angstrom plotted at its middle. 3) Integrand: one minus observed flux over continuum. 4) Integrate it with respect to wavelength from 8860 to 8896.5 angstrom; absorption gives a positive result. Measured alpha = 0.72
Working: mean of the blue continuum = 11.1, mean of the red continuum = 11.2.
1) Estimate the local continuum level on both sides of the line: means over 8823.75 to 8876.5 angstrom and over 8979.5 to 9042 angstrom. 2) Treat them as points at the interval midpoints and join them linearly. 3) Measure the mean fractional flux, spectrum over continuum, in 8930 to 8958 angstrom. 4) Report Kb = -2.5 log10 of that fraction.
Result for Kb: 0.03 mag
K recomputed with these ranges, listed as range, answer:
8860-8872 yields 10.7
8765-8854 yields 11.2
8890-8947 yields 11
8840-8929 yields 11.1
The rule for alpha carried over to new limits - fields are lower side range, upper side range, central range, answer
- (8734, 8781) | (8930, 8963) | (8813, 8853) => -0.8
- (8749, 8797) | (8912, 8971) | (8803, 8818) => 0.8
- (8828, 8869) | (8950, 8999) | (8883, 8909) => 0.5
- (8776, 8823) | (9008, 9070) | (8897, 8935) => -1.3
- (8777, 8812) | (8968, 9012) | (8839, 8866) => -0.7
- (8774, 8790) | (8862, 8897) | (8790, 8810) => 1.0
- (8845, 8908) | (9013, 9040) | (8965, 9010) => -1.8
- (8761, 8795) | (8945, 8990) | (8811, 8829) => 0.2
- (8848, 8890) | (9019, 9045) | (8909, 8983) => -1.0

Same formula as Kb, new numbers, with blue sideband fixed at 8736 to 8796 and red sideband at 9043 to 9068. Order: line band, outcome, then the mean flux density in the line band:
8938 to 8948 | 0.07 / 10.2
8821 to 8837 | -0.03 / 11.5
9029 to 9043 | -0.01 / 10.8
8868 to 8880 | 0.03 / 10.8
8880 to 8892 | -0.02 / 11.2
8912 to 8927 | -0.03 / 11.3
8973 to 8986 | -0.06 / 11.4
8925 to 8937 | -0.04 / 11.3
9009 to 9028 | 0.03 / 10.4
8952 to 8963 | -0.03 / 11.2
